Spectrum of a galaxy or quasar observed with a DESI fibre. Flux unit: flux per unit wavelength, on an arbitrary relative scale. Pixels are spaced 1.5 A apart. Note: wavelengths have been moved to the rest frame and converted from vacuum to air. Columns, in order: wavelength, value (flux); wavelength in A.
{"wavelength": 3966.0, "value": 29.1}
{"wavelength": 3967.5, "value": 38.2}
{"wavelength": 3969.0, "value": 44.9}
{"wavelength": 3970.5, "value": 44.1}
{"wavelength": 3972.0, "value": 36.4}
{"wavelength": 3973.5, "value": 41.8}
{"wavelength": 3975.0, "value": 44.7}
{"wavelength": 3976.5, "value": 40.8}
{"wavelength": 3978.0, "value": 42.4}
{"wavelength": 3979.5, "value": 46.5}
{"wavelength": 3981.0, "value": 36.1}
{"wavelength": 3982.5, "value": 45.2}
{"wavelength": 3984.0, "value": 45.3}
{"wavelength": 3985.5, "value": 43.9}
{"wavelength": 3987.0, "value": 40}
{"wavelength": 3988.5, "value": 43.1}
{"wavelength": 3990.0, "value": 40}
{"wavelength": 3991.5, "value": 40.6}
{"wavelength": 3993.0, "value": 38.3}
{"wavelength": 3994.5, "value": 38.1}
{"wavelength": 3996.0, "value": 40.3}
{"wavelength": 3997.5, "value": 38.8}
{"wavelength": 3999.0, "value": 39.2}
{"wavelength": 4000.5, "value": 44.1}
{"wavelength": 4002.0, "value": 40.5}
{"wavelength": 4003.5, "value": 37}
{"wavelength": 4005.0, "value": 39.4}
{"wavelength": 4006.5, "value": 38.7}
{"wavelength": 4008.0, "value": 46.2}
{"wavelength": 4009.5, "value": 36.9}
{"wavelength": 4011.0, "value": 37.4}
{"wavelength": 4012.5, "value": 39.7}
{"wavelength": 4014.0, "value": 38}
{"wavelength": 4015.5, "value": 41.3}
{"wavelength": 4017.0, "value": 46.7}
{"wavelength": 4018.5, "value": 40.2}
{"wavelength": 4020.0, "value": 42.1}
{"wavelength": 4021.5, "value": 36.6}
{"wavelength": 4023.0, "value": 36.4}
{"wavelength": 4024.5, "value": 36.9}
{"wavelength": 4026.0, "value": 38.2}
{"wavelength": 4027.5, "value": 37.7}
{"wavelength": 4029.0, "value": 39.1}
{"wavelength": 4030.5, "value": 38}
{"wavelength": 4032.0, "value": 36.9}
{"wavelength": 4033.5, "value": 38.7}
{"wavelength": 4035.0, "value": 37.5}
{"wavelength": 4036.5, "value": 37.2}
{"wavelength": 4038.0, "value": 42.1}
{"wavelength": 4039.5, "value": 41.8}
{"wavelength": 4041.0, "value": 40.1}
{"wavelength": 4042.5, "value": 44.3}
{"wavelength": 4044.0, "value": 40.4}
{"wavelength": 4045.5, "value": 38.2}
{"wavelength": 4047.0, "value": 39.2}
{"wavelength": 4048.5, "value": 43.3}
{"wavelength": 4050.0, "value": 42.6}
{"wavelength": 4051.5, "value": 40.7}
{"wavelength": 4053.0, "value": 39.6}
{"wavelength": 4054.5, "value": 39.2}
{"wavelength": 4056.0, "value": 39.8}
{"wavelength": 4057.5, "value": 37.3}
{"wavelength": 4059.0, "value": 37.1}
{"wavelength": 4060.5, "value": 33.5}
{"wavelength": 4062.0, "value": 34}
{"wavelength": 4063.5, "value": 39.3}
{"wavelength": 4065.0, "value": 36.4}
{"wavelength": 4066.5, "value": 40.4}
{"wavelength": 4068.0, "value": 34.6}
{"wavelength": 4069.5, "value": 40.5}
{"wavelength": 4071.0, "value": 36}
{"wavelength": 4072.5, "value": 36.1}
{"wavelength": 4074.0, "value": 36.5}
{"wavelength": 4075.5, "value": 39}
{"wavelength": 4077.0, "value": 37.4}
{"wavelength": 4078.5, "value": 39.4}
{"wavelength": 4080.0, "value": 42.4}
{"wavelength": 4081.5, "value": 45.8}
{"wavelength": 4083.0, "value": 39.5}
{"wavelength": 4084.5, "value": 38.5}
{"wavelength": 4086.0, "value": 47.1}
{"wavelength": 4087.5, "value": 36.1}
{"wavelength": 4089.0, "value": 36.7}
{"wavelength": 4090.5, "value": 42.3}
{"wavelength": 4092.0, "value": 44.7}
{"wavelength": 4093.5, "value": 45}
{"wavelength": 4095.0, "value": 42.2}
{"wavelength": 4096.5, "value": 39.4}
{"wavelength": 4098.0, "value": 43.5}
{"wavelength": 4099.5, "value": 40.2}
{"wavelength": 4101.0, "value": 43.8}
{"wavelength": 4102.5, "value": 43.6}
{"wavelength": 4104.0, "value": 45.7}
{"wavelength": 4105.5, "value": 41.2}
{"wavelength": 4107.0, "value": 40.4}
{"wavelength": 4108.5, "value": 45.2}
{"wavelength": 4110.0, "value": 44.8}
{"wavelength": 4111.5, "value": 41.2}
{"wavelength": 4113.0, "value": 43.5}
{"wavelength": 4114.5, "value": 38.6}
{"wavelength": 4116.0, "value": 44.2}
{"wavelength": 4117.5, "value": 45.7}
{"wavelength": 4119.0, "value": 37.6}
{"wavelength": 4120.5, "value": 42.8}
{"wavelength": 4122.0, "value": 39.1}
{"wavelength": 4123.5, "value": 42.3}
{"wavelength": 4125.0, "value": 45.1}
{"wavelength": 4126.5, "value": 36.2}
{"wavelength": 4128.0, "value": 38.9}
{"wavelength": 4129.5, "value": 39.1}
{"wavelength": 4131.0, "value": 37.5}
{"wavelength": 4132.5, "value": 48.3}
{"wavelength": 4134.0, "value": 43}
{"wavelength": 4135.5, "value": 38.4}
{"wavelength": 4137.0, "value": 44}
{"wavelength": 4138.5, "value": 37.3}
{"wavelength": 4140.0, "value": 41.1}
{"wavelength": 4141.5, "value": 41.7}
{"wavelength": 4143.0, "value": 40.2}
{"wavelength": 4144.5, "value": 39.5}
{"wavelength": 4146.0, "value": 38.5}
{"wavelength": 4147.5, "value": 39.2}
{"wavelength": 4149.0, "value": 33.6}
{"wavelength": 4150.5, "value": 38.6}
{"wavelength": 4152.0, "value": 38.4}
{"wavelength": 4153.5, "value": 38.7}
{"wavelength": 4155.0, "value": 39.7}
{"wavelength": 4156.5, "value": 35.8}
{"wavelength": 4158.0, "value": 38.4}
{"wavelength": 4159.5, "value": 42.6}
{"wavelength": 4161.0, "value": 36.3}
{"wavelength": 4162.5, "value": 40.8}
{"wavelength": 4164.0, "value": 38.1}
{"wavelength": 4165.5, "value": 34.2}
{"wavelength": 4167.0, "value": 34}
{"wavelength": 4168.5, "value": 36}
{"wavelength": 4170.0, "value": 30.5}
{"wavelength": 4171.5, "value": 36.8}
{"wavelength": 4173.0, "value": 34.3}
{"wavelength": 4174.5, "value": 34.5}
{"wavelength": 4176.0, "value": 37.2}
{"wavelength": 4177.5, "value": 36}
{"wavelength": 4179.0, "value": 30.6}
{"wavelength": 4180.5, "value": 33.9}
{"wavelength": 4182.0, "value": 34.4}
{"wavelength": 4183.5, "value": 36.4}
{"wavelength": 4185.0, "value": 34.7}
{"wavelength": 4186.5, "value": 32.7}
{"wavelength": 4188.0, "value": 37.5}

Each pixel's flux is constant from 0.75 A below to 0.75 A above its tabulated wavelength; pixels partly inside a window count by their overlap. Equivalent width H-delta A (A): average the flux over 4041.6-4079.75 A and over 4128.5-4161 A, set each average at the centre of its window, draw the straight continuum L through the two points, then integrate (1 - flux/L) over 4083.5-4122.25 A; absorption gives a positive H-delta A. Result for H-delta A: -2.9 A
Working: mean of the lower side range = 38.6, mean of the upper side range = 39.6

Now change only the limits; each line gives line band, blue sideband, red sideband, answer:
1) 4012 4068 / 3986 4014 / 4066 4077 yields -0.8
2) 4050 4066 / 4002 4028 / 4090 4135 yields 1.0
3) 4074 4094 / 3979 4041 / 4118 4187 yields -1.0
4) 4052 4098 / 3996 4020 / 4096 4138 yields 2.3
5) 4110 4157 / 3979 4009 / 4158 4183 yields -4.5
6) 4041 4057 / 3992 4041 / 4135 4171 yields -0.6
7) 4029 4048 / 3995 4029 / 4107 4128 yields 0.3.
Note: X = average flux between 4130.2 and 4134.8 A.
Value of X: 42.8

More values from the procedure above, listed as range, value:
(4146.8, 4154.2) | 37.7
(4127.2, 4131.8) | 38.6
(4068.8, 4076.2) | 37.6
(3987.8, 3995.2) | 40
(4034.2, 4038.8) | 39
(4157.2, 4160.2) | 40.4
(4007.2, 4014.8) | 39.6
